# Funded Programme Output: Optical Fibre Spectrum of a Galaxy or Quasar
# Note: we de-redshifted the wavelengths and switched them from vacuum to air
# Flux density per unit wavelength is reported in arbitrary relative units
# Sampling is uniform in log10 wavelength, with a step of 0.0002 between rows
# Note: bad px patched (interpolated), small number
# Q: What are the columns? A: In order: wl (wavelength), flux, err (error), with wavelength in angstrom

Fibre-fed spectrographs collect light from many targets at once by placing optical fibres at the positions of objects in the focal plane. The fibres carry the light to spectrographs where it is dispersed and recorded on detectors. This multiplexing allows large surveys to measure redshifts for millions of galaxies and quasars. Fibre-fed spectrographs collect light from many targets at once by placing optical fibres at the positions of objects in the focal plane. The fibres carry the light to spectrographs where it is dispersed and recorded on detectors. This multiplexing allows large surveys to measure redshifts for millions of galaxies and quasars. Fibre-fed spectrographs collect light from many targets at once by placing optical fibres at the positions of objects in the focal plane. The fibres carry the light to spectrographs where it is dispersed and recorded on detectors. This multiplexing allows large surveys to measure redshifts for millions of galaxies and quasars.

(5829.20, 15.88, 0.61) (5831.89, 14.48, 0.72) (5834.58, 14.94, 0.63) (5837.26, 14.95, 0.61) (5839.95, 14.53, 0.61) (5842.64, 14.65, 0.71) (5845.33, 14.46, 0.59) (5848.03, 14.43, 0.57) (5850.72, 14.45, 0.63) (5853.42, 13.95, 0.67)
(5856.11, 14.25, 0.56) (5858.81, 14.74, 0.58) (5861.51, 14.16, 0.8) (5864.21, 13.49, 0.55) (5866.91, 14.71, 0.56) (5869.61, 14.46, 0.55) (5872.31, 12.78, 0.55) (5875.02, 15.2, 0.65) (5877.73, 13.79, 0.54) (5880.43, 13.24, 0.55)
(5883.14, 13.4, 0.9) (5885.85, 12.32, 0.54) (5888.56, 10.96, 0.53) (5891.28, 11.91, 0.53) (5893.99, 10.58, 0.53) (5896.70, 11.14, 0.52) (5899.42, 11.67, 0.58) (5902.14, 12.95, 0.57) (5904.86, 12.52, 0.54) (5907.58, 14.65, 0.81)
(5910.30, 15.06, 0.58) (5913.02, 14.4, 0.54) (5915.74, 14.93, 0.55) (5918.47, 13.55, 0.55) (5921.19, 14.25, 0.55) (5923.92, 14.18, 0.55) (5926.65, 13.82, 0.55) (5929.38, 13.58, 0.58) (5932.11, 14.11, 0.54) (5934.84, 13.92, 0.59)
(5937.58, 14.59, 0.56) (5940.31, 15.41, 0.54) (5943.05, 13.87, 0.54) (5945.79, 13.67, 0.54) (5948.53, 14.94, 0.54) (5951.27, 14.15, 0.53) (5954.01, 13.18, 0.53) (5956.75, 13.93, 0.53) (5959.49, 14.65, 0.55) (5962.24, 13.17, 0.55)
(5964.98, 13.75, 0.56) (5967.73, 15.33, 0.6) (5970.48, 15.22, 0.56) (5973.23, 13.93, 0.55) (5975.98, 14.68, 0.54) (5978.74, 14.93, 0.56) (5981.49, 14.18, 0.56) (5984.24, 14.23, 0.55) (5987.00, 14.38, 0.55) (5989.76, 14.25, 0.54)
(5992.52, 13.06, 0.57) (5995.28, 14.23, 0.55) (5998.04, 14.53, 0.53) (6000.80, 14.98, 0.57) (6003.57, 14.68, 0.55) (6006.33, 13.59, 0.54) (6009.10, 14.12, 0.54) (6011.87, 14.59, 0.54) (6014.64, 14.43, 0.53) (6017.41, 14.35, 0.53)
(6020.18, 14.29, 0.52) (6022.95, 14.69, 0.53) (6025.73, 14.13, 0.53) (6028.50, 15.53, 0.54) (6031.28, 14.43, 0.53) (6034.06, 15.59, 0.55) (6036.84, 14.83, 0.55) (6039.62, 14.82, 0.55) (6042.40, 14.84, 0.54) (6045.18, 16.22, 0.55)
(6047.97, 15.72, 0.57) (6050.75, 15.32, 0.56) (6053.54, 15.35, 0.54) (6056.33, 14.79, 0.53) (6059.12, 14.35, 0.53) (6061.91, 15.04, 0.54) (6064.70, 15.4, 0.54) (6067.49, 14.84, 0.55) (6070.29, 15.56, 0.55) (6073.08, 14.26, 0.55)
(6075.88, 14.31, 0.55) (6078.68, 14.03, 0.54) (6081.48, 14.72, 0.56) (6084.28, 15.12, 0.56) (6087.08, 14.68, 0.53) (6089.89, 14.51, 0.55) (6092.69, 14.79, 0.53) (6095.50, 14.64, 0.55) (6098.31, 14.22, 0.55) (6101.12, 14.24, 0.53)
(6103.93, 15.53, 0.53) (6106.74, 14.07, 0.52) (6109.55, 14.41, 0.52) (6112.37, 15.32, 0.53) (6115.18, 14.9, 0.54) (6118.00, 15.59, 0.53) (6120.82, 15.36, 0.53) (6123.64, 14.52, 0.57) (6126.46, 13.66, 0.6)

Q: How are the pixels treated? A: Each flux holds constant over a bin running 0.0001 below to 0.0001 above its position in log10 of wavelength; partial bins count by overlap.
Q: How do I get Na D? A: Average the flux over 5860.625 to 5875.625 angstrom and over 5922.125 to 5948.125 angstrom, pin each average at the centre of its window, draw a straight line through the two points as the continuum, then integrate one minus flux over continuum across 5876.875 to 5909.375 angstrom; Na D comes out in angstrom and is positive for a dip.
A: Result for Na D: 3.8 angstrom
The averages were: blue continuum 14.1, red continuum 14.2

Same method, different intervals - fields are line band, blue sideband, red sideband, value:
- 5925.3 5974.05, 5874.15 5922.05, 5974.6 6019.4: -1.56 angstrom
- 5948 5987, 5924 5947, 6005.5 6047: 0.11 angstrom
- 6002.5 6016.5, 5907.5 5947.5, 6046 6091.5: 0.34 angstrom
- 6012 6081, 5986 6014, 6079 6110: -2.14 angstrom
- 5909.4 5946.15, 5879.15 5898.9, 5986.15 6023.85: -4.45 angstrom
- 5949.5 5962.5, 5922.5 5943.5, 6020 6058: 0.43 angstrom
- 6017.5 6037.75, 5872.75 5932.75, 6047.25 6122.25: -0.57 angstrom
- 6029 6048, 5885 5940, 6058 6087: -0.96 angstrom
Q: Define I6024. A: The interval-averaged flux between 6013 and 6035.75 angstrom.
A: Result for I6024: 14.7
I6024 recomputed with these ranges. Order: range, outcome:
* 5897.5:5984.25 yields 14.1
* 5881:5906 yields 12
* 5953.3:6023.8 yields 14.3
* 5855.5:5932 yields 13.5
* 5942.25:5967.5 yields 14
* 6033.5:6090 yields 15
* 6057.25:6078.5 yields 14.8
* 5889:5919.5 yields 13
